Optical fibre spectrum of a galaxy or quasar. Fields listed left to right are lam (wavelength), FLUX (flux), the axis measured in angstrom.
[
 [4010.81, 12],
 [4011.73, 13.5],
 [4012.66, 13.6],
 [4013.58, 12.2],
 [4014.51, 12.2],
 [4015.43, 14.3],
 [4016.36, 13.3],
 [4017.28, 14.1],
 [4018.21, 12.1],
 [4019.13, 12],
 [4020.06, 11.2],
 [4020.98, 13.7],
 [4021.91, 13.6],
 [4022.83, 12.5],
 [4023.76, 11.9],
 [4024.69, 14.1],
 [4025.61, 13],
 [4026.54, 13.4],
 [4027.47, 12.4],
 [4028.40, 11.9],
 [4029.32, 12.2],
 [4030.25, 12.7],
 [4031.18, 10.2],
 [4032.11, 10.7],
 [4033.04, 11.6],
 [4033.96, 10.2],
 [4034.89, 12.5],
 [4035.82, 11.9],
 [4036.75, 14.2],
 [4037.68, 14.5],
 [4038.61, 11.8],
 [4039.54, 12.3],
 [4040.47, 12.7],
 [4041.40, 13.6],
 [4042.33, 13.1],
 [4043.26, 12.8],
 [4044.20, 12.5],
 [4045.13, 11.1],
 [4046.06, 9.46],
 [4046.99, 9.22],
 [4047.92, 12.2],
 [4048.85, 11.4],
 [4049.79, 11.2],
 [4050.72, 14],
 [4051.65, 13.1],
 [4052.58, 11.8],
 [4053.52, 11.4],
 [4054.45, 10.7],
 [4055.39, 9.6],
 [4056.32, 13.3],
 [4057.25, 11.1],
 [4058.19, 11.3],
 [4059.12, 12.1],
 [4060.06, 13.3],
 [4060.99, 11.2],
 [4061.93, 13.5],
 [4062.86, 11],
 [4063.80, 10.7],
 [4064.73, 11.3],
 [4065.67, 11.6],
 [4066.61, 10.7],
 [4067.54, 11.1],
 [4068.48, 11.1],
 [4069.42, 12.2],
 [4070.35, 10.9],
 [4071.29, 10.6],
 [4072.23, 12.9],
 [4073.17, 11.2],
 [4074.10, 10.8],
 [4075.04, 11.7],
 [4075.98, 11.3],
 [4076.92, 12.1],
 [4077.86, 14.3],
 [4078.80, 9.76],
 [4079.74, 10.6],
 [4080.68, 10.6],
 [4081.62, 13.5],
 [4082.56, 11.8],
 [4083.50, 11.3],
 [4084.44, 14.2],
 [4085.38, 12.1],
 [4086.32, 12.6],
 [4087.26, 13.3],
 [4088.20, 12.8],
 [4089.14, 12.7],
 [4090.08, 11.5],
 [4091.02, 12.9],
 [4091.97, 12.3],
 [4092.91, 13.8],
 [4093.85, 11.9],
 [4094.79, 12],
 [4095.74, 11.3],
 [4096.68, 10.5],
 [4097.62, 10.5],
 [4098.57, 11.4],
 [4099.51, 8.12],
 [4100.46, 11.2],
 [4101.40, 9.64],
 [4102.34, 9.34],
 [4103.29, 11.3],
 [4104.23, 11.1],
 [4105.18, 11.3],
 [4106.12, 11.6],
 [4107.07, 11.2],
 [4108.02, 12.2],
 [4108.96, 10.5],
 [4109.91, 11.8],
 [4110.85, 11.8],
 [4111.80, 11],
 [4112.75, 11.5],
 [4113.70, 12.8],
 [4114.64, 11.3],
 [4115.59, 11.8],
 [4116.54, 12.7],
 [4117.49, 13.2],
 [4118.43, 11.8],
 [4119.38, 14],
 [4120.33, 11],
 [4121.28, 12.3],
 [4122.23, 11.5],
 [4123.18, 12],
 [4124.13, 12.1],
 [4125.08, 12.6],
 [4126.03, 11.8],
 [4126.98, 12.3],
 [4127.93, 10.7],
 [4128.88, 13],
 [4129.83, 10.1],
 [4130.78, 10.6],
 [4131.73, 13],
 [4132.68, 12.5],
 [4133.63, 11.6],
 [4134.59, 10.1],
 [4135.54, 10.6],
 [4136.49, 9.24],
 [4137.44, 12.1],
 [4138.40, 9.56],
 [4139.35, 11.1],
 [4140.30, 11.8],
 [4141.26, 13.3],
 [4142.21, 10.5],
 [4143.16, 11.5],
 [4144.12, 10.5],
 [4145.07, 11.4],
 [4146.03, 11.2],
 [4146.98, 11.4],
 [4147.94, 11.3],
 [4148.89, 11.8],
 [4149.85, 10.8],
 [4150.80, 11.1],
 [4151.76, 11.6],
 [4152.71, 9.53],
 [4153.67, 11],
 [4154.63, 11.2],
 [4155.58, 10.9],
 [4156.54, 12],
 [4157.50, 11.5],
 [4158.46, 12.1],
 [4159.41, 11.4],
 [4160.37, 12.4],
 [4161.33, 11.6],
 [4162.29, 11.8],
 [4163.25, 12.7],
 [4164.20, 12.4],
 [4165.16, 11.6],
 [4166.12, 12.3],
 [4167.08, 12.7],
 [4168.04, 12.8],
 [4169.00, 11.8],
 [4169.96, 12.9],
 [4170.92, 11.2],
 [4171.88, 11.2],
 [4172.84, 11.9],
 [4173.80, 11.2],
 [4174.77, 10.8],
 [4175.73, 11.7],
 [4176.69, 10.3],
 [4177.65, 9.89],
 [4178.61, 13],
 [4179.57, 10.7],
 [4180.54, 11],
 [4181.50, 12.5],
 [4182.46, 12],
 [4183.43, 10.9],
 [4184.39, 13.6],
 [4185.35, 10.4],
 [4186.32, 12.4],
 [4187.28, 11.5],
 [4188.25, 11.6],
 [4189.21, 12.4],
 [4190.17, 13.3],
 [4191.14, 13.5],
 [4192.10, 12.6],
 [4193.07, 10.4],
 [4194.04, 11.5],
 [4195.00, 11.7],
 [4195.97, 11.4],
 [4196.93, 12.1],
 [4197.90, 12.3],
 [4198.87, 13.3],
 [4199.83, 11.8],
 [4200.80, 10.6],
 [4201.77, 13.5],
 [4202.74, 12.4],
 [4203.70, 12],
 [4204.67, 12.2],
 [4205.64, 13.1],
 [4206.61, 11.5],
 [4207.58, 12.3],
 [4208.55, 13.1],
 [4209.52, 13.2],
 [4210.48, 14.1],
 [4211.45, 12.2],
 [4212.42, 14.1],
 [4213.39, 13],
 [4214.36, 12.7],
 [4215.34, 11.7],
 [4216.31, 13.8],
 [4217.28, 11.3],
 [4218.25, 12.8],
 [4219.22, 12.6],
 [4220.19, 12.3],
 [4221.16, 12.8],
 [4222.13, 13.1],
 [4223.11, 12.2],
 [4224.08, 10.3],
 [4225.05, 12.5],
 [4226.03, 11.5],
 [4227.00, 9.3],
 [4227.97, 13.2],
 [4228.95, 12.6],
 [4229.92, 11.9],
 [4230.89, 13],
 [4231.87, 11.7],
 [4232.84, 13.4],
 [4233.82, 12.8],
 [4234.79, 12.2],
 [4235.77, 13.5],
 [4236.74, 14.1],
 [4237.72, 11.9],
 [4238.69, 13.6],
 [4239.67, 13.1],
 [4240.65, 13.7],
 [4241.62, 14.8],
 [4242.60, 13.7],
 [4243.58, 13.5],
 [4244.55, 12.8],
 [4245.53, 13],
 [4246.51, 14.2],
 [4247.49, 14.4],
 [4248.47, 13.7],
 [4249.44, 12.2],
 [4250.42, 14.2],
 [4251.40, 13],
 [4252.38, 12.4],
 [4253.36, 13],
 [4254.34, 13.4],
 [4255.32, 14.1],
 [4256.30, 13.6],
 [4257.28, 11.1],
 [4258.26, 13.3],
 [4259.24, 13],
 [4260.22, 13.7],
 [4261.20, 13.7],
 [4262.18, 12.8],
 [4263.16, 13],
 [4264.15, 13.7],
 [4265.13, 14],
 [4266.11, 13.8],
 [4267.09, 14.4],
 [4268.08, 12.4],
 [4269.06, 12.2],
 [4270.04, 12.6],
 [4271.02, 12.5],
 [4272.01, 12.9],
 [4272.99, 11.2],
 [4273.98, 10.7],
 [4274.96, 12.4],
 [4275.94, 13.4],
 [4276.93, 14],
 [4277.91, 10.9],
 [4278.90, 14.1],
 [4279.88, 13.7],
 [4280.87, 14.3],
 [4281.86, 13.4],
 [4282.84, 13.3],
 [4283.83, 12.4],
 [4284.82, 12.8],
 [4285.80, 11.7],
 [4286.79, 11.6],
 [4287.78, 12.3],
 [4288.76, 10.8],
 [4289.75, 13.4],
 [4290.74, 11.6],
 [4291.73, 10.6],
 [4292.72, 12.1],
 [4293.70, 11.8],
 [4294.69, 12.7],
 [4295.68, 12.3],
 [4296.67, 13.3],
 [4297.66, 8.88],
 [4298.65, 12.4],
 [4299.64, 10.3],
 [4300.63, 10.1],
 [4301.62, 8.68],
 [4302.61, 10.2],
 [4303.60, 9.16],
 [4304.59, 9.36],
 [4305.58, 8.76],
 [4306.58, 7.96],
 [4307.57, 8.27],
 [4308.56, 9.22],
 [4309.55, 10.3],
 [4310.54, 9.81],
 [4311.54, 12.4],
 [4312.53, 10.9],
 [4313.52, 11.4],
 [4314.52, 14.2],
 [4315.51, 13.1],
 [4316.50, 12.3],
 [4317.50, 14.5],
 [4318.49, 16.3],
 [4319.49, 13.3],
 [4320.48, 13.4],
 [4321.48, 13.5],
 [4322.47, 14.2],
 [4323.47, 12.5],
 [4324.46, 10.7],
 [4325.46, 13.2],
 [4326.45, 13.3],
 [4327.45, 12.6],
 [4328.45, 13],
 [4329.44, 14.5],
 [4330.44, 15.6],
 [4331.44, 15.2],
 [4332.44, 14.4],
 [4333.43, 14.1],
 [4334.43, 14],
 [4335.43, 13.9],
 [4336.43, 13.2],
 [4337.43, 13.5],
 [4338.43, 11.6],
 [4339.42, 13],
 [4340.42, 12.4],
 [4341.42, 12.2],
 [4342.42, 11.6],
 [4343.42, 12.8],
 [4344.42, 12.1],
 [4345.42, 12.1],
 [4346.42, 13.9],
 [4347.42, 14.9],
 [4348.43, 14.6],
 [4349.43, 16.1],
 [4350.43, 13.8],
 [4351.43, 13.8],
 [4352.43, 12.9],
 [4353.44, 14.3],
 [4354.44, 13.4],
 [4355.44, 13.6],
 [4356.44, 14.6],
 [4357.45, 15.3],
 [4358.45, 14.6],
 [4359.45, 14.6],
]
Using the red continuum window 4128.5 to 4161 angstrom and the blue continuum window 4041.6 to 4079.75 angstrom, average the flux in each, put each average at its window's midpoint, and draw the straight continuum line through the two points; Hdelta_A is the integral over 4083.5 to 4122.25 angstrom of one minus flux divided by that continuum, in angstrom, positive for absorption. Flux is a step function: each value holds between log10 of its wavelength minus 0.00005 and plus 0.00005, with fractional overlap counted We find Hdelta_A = -1.0 angstrom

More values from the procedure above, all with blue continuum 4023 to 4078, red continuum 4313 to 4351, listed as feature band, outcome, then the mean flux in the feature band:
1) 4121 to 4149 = 2.1 angstrom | 11.4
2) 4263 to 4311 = 5.3 angstrom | 11.7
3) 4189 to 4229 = 1.4 angstrom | 12.3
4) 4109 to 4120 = 0.2 angstrom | 12.1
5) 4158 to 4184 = 1.7 angstrom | 11.7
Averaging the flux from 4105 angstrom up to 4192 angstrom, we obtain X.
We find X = 11.7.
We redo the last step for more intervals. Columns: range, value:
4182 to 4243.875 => 12.5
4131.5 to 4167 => 11.4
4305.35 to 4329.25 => 12.1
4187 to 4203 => 12.1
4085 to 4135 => 11.7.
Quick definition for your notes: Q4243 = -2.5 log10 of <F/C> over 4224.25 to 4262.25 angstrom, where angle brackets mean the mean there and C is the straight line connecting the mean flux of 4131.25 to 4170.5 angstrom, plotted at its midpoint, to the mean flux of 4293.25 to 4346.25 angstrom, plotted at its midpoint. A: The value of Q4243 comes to -0.10 mag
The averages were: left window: 11.5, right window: 12.2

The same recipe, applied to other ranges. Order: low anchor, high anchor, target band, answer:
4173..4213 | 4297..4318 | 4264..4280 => -0.16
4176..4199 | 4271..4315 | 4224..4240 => -0.07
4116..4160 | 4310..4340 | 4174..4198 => 0.02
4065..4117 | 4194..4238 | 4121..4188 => 0.04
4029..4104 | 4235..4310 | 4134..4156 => 0.09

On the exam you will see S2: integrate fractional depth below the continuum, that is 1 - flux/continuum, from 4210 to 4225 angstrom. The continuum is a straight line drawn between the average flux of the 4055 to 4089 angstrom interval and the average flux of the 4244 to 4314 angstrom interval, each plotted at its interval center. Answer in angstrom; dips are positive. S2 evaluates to -0.7 angstrom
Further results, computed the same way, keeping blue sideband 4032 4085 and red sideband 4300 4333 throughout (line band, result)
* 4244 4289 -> -3.8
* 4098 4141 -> 1.5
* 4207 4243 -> -2.3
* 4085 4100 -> 0.0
